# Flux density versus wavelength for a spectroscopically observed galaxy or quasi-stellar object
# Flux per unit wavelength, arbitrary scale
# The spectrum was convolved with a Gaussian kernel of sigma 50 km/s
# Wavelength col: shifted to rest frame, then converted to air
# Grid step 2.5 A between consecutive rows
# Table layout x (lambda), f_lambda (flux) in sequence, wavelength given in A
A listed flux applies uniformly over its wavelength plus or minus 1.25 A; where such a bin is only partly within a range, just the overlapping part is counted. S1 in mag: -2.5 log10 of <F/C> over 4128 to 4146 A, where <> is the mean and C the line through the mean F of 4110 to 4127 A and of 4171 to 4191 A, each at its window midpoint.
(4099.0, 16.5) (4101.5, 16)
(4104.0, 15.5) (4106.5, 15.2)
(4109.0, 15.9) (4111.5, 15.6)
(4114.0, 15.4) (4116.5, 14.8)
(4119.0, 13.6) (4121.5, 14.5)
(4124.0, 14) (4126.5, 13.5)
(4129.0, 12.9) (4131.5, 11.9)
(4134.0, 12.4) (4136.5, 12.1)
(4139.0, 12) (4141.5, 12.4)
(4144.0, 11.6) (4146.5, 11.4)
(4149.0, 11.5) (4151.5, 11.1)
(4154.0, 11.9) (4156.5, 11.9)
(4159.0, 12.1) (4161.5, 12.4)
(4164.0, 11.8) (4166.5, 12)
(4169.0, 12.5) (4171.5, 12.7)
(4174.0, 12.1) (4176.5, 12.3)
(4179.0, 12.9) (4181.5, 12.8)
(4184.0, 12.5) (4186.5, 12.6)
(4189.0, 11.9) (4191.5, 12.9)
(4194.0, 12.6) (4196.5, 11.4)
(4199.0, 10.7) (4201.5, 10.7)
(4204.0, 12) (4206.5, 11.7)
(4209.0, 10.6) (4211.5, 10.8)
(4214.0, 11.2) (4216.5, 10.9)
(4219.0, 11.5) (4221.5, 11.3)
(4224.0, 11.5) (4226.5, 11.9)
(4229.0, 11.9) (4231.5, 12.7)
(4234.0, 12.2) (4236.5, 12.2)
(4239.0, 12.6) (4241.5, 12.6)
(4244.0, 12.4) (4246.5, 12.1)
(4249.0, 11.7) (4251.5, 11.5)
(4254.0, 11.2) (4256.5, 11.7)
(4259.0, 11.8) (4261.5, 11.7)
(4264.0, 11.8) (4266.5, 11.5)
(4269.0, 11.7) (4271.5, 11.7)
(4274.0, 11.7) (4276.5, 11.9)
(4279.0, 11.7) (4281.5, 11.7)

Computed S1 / 0.15 mag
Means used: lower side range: 14.5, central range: 12.1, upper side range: 12.5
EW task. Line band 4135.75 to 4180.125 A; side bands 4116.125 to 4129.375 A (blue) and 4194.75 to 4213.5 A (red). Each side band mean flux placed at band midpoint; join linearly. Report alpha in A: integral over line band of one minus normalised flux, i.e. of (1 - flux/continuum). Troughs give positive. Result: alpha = 2.3 A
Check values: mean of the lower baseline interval 13.9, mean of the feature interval 12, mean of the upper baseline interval 11.2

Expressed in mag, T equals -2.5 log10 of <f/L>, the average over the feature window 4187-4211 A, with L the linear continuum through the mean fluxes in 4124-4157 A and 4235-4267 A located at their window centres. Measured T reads 0.04 mag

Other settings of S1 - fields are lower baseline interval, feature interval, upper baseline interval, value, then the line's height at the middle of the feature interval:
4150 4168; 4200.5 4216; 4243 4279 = 0.06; 11.8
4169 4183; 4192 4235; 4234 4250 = 0.08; 12.4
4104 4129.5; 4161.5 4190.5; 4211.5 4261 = 0.07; 13.2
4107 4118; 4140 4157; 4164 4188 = 0.17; 13.7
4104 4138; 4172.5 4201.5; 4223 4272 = 0.06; 12.9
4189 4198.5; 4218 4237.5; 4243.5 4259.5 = 0.00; 11.9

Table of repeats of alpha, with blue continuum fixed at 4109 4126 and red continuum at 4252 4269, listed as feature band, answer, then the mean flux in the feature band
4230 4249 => -0.4 A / 12.3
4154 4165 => 1.4 A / 12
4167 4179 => 1.0 A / 12.4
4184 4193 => 0.5 A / 12.5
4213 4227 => 1.3 A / 11.4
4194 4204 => 1.3 A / 11.3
